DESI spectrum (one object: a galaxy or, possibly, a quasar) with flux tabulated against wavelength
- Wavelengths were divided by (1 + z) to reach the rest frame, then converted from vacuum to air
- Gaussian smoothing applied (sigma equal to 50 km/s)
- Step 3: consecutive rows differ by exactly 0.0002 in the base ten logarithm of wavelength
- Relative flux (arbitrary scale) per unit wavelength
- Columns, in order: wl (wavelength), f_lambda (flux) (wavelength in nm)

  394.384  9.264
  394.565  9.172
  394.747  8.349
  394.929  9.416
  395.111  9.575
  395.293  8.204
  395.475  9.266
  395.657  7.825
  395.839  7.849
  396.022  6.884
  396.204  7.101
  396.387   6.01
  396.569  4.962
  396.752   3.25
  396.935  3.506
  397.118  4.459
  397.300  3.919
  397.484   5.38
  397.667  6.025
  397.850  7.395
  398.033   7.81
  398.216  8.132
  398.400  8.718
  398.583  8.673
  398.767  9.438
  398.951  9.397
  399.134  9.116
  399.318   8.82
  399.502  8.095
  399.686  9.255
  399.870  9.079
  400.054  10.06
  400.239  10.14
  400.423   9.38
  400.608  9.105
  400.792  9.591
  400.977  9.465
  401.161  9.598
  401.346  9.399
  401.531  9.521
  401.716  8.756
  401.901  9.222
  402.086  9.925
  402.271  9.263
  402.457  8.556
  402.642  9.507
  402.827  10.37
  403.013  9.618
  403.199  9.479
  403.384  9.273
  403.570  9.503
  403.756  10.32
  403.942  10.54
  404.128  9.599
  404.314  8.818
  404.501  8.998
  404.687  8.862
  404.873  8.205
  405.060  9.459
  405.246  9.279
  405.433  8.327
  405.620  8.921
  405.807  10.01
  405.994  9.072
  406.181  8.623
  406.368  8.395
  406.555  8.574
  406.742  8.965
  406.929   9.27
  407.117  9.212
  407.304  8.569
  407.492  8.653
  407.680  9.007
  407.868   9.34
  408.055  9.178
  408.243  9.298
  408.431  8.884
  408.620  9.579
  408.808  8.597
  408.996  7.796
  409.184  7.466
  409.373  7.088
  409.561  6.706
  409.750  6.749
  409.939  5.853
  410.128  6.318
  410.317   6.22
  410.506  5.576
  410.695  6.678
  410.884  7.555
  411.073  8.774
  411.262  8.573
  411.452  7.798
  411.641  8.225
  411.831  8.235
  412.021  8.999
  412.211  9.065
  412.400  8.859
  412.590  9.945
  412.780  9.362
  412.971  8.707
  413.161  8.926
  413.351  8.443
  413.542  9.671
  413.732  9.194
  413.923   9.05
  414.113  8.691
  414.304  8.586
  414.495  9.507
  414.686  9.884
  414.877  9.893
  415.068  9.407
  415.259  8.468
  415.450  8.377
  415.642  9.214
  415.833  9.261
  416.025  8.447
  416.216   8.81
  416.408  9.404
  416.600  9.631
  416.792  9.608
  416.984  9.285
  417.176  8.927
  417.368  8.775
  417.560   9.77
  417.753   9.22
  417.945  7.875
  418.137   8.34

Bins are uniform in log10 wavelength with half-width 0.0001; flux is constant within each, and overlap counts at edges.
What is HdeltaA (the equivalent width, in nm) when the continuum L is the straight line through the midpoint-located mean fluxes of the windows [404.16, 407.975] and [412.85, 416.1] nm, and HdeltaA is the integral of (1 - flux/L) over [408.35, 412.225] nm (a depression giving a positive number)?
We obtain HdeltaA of 0.59 nm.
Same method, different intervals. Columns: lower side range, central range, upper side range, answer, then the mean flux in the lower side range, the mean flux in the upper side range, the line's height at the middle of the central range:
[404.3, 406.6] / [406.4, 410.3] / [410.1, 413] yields 0.14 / 8.89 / 8.08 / 8.51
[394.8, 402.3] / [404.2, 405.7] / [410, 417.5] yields -0.10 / 8.07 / 8.67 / 8.32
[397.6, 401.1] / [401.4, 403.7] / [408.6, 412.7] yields -0.24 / 8.86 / 7.73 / 8.54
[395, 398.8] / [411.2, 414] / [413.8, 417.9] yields -0.04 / 6.85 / 9.14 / 8.74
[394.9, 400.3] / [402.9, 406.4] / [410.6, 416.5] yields -0.48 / 7.56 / 8.84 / 8.13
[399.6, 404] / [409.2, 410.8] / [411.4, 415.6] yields 0.47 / 9.53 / 8.98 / 9.15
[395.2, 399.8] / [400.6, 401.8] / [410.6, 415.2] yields -0.28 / 7.19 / 8.83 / 7.59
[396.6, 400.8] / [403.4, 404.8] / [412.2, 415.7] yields -0.22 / 7.7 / 9.12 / 8.2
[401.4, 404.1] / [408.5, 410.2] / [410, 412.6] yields 0.18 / 9.56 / 7.83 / 8.22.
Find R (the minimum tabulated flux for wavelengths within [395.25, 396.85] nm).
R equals 3.25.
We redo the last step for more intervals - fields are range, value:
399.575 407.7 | 8.205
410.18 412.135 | 5.576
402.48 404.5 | 8.818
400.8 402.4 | 8.756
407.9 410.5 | 5.853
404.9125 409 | 7.796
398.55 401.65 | 8.095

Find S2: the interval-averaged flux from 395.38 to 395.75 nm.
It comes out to 8.55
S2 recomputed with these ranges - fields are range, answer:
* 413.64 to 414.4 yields 8.88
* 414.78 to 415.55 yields 9.04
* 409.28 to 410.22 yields 6.54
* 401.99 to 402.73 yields 9.31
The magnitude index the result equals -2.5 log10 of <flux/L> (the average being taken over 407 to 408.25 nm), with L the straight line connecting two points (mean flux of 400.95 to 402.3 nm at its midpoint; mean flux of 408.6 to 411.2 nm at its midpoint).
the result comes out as -0.16 mag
